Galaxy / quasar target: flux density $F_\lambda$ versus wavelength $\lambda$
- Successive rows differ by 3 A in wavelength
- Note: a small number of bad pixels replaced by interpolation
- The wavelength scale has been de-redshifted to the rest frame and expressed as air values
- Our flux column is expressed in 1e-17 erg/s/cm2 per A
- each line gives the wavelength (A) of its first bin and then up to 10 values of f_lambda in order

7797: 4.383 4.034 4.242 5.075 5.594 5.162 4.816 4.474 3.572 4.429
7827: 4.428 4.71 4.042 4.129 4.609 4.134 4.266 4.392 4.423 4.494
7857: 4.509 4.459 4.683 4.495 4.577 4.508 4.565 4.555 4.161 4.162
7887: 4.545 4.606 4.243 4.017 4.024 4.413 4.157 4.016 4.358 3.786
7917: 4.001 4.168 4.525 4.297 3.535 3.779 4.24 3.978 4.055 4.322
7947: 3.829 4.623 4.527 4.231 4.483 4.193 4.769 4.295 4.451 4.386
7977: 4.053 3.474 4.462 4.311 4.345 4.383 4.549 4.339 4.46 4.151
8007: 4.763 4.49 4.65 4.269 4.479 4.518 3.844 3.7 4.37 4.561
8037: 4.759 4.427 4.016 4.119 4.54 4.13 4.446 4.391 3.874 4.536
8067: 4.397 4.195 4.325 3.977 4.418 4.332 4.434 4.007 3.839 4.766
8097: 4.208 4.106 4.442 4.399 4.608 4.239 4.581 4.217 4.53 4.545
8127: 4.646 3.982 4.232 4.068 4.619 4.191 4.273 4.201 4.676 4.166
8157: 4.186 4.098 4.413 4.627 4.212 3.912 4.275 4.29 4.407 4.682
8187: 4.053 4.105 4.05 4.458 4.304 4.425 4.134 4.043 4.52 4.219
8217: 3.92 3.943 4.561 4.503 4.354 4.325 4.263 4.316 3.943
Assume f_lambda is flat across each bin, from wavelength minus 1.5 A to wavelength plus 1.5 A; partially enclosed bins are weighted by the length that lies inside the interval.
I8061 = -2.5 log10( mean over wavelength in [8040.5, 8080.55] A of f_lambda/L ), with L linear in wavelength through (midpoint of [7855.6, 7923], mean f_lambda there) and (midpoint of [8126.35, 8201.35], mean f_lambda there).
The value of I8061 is 0.01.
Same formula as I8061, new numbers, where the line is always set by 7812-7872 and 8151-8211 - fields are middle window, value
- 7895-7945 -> 0.07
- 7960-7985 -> 0.03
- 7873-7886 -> 0.01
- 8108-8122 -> -0.03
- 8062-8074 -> -0.01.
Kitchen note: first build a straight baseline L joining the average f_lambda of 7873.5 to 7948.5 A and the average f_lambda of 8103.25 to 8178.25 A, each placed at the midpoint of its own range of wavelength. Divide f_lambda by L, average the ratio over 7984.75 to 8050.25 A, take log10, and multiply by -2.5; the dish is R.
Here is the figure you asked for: -0.03 mag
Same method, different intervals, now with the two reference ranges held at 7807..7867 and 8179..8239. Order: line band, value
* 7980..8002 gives 0.02 mag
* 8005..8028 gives 0.00 mag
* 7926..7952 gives 0.09 mag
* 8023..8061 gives 0.03 mag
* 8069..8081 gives 0.03 mag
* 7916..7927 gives 0.05 mag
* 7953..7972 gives 0.00 mag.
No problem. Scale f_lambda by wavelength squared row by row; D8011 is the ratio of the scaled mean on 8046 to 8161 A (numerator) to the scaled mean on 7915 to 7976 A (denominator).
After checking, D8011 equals 1.1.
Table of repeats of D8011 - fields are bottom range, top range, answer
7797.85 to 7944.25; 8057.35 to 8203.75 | 1.06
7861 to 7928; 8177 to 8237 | 1.07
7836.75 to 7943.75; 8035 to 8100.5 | 1.05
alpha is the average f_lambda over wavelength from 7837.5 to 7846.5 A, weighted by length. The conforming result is 4.34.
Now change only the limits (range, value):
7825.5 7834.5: 4.39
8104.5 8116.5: 4.46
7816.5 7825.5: 4.16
